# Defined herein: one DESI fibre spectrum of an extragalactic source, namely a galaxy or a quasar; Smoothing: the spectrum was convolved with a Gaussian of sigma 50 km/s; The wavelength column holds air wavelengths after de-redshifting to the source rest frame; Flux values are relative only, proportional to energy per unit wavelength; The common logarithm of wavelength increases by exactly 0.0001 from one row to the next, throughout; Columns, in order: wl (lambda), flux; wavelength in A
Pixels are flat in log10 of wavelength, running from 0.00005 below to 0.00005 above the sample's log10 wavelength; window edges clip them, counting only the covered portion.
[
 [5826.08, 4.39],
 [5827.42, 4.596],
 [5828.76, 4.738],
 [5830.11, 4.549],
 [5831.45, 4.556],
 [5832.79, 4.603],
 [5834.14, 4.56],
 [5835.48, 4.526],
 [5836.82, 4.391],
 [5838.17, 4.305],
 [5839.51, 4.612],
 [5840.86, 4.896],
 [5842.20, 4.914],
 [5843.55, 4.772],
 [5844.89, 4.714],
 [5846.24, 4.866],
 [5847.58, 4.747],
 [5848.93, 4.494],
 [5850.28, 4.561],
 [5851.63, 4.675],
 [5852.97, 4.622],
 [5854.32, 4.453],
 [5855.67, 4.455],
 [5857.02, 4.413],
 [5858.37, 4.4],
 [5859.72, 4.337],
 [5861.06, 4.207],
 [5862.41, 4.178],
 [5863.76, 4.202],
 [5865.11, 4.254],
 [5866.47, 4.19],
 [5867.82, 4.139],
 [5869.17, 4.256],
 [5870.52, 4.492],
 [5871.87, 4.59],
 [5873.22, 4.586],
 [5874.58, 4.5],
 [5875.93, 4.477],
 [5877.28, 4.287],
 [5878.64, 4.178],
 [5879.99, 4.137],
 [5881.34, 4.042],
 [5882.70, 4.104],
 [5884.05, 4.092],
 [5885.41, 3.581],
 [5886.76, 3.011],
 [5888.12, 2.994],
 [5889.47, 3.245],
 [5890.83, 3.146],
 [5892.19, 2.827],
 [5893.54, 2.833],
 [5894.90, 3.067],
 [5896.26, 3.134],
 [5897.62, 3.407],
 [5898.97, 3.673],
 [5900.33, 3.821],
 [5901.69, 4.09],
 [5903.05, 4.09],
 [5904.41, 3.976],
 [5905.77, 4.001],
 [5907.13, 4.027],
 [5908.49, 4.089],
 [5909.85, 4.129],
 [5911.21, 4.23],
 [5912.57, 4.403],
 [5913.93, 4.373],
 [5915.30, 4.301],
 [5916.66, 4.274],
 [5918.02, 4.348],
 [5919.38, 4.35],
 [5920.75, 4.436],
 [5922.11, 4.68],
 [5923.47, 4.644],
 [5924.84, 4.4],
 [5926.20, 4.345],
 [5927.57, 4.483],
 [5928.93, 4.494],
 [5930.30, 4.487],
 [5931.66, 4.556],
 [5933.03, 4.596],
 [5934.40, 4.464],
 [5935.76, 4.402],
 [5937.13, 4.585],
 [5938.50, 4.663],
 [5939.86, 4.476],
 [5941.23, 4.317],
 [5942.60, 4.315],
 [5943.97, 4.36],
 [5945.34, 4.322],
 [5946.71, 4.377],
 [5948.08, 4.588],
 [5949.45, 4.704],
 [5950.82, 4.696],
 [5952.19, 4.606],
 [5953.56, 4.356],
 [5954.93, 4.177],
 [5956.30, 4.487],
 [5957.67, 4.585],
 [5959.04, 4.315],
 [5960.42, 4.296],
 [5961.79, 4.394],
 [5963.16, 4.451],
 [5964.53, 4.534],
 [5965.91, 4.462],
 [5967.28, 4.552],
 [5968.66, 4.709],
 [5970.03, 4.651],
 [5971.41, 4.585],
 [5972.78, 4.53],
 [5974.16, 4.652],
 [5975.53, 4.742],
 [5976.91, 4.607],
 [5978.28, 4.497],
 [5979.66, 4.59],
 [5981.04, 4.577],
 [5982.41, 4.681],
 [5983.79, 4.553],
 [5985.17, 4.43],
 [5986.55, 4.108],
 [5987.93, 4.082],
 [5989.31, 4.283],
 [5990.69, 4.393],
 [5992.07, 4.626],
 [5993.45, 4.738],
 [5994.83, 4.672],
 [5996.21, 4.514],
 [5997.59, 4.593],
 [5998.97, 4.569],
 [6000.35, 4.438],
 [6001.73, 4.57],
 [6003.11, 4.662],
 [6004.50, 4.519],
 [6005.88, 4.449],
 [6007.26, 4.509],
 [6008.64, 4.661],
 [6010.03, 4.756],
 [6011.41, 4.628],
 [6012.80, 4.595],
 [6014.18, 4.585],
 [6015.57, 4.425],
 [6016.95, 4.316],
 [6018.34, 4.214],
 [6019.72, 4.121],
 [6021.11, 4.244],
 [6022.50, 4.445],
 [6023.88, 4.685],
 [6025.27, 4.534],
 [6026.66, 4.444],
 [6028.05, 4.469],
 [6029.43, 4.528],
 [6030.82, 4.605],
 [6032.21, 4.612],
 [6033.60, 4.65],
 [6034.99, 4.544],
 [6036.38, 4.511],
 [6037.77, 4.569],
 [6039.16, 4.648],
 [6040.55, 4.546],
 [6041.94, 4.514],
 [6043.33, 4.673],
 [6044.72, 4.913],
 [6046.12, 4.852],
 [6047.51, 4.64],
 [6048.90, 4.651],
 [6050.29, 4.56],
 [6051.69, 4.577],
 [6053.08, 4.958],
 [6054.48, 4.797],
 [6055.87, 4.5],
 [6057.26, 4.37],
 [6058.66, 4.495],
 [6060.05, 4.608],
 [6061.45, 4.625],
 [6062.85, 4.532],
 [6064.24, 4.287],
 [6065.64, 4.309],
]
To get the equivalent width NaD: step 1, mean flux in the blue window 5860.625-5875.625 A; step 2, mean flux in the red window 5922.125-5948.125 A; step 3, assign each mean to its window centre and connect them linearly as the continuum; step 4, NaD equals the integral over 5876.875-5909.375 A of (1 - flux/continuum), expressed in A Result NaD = 5.4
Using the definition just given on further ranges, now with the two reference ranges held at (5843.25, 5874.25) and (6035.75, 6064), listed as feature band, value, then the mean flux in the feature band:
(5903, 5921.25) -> 1.2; 4.22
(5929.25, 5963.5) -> 0.5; 4.46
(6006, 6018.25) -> 0.1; 4.54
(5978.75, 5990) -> 0.4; 4.41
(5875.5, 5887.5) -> 1.3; 3.97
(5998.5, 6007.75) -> 0.1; 4.53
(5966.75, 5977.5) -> -0.2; 4.63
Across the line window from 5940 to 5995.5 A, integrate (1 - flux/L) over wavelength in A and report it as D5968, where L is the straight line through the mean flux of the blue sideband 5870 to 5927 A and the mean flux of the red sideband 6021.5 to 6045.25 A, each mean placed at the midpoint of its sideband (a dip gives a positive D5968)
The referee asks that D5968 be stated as -2.6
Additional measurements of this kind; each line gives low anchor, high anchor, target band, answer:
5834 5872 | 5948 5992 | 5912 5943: 0.3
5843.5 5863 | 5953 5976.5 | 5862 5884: 1.1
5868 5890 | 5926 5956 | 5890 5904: 2.5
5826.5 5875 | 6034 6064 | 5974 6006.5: 0.5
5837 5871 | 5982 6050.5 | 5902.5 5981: 1.3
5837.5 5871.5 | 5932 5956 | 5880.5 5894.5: 3.4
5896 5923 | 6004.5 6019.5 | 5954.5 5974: -0.8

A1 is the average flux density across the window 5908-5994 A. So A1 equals 4.46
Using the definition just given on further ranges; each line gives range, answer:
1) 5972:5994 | 4.5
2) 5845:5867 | 4.45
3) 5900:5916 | 4.13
